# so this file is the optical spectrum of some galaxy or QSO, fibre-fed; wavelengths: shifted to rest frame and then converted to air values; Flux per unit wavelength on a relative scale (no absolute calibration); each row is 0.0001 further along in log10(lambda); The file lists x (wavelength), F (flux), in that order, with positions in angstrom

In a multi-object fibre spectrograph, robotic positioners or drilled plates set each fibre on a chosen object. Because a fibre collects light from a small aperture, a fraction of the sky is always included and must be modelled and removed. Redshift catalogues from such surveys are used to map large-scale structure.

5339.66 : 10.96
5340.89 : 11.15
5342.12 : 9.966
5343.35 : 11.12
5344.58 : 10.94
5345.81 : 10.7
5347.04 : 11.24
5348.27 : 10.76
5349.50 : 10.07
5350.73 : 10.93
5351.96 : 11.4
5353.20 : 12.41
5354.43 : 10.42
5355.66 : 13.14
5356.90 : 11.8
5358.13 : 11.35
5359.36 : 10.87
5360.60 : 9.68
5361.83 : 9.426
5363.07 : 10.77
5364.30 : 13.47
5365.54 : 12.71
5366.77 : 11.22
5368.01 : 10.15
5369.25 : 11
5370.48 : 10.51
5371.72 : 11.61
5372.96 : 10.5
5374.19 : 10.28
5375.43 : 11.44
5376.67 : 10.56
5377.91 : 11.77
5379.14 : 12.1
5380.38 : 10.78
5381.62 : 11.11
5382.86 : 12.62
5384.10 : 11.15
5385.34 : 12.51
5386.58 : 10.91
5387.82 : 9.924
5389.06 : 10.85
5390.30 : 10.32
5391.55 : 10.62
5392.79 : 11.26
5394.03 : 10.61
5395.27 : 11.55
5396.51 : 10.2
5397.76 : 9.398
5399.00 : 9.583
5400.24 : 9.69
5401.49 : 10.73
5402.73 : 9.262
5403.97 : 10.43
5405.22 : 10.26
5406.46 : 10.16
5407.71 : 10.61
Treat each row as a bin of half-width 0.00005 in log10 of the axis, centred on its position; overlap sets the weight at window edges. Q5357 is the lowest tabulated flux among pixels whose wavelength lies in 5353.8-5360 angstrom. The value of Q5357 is 10.42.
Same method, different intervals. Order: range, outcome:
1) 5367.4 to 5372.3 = 10.15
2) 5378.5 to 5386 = 10.78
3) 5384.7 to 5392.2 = 9.924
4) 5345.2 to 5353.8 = 10.07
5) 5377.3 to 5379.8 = 11.77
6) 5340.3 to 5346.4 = 9.966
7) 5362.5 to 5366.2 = 10.77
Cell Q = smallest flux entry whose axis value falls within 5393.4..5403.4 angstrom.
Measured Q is 9.262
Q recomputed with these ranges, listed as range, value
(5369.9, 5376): 10.28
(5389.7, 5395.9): 10.32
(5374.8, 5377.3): 10.56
